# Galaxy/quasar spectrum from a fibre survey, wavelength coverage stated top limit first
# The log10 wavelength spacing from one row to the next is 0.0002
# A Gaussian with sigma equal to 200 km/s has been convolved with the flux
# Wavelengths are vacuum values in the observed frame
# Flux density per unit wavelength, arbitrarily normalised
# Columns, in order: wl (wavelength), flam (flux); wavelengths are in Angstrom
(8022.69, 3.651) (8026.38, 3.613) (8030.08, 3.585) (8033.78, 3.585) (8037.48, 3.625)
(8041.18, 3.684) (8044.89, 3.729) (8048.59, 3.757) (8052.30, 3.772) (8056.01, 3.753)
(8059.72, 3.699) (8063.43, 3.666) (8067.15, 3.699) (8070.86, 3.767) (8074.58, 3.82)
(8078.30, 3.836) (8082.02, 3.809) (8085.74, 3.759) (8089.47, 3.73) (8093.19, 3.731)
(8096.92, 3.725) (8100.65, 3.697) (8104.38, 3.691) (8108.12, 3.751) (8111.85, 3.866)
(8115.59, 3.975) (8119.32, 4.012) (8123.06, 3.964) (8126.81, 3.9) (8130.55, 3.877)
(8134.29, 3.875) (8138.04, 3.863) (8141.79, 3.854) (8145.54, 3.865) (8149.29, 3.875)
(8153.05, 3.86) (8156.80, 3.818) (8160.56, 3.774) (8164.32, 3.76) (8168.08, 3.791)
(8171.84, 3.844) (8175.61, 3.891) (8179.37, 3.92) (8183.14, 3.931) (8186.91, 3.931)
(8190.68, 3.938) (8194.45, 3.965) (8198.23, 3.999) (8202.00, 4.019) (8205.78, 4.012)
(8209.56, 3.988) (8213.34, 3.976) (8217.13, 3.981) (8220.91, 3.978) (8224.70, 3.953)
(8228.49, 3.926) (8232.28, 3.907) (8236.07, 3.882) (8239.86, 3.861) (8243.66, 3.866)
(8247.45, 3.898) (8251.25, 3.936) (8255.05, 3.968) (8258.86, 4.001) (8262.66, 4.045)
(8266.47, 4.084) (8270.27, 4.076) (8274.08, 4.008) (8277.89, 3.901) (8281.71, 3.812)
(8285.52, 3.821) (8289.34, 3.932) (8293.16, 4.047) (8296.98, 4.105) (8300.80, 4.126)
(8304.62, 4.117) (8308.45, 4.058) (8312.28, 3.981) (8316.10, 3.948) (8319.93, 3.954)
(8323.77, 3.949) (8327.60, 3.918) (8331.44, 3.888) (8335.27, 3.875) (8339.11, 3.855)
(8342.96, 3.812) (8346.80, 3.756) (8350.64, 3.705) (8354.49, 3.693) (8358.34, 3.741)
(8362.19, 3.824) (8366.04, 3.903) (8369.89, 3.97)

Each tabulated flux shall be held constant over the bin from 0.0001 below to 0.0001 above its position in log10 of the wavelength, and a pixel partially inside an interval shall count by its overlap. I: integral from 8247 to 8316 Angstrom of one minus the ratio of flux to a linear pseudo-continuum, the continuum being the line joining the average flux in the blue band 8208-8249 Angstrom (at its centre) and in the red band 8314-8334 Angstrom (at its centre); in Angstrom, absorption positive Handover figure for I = -1.2 Angstrom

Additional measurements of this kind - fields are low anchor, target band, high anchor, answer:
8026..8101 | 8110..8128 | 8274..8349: -0.8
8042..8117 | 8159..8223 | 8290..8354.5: -1.4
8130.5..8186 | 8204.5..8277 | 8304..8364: -1.9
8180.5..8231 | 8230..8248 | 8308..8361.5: 0.3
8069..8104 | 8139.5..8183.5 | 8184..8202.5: 0.7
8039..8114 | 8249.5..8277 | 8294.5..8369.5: -1.1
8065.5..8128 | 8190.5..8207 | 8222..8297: -0.4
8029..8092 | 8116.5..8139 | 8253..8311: -0.7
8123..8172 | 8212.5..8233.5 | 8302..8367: -0.5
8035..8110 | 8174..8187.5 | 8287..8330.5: -0.2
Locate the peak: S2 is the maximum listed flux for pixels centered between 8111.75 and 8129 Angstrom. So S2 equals 4.012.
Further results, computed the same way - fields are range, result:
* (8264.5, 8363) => 4.126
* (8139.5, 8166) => 3.875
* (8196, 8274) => 4.084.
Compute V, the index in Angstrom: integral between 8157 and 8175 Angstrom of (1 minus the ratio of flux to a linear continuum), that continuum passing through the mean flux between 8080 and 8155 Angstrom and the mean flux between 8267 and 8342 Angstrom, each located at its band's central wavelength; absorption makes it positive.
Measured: 0.3 Angstrom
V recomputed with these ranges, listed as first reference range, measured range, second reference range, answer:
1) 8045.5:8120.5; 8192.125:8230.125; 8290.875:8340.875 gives -0.9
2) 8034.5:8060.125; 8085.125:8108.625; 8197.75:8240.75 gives 0.4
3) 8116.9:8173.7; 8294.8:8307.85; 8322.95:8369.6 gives -0.9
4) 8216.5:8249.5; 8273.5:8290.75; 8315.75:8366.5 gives 0.0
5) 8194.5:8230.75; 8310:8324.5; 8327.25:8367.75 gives -0.4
